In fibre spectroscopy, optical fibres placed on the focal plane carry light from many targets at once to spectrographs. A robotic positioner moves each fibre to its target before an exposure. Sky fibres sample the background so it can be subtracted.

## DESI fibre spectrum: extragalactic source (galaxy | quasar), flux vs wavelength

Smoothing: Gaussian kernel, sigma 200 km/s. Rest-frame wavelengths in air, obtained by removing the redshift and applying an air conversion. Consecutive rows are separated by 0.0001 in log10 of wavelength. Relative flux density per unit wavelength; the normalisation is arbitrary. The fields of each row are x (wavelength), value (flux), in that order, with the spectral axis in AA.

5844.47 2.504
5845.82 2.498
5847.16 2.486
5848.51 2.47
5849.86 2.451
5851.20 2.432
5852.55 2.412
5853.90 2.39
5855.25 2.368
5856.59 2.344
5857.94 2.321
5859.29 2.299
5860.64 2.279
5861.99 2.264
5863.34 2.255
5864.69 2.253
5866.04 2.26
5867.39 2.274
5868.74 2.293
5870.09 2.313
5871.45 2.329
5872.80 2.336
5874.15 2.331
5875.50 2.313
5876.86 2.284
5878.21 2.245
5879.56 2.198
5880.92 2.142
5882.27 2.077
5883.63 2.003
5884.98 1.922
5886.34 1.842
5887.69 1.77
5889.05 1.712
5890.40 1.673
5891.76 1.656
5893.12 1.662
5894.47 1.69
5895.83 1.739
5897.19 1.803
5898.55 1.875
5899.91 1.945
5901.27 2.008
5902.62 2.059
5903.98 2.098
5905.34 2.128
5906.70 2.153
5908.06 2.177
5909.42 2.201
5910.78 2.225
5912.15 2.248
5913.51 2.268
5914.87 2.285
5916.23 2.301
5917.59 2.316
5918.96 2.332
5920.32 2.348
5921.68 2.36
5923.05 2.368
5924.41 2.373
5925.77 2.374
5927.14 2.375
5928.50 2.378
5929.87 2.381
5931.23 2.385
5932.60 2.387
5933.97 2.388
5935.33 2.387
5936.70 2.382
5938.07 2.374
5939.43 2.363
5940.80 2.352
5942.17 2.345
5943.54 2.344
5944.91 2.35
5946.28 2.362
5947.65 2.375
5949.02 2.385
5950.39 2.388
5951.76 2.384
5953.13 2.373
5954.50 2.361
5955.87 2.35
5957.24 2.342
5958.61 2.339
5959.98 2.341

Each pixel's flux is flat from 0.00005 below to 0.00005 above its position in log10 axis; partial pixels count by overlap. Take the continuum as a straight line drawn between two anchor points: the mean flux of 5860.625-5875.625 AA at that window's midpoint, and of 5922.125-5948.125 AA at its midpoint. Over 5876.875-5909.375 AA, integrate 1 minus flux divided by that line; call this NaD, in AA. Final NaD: 5.2 AA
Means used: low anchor 2.29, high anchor 2.37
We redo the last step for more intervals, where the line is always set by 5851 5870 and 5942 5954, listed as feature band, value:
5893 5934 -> 2.8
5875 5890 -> 1.9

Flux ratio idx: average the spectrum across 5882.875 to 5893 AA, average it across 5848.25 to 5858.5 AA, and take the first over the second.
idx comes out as 0.75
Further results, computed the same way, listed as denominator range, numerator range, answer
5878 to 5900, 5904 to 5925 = 1.21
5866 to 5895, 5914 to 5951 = 1.15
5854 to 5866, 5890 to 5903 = 0.79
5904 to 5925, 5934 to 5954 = 1.05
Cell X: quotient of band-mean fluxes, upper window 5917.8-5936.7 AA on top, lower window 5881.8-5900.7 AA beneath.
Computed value 1.3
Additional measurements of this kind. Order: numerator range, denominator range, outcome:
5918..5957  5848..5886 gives 1.04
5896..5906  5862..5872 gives 0.87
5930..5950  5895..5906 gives 1.21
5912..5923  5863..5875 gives 1.01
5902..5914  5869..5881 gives 0.95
